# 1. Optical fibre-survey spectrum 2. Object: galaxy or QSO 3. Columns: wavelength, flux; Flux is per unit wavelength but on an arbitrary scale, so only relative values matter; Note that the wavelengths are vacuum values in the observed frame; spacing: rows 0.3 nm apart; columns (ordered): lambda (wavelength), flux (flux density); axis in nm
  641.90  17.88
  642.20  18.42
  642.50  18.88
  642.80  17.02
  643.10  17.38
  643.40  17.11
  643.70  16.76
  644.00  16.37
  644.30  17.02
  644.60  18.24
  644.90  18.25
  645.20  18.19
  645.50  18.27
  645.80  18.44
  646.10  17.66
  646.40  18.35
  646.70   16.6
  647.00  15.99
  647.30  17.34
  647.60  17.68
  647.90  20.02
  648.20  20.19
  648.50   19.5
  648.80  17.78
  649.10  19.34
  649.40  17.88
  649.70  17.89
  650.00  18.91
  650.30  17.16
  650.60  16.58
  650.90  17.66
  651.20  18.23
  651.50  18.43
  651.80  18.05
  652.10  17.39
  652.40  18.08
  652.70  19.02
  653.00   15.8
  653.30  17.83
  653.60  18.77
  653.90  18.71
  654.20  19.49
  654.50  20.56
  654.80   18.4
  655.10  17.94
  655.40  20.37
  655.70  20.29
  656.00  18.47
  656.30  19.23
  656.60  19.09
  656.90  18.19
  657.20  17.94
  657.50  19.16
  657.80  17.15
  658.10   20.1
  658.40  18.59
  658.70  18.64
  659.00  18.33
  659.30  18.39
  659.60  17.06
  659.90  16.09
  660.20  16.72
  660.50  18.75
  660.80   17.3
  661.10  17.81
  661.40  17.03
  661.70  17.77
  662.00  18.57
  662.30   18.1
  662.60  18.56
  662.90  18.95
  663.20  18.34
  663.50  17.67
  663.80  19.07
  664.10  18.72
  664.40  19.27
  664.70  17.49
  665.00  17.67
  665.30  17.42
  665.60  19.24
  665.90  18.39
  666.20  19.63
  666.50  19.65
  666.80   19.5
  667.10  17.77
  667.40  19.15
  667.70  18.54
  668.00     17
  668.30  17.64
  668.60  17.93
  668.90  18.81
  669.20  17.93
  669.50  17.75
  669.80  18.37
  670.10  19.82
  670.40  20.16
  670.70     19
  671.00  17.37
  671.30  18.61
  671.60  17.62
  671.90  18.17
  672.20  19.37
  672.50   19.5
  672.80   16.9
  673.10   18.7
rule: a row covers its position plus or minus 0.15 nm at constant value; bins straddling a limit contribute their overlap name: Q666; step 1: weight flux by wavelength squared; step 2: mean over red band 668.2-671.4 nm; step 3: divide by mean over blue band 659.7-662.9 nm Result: 1.07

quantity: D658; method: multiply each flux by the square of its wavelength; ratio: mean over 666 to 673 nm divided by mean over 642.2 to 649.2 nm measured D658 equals 1.11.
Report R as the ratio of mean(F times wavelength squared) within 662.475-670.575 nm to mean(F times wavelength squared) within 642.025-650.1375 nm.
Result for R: 1.10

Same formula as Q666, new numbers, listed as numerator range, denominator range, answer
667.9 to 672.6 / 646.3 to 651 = 1.09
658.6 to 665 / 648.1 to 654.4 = 1.02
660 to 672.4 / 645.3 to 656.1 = 1.05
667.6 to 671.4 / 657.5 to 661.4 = 1.06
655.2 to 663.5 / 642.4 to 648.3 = 1.08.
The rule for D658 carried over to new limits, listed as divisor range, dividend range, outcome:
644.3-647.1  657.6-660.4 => 1.05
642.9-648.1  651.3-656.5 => 1.08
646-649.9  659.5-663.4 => 1.02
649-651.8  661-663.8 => 1.05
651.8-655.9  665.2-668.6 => 1.03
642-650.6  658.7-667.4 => 1.07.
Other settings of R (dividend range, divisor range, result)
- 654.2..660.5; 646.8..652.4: 1.05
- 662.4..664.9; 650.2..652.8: 1.08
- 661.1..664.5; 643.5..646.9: 1.10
